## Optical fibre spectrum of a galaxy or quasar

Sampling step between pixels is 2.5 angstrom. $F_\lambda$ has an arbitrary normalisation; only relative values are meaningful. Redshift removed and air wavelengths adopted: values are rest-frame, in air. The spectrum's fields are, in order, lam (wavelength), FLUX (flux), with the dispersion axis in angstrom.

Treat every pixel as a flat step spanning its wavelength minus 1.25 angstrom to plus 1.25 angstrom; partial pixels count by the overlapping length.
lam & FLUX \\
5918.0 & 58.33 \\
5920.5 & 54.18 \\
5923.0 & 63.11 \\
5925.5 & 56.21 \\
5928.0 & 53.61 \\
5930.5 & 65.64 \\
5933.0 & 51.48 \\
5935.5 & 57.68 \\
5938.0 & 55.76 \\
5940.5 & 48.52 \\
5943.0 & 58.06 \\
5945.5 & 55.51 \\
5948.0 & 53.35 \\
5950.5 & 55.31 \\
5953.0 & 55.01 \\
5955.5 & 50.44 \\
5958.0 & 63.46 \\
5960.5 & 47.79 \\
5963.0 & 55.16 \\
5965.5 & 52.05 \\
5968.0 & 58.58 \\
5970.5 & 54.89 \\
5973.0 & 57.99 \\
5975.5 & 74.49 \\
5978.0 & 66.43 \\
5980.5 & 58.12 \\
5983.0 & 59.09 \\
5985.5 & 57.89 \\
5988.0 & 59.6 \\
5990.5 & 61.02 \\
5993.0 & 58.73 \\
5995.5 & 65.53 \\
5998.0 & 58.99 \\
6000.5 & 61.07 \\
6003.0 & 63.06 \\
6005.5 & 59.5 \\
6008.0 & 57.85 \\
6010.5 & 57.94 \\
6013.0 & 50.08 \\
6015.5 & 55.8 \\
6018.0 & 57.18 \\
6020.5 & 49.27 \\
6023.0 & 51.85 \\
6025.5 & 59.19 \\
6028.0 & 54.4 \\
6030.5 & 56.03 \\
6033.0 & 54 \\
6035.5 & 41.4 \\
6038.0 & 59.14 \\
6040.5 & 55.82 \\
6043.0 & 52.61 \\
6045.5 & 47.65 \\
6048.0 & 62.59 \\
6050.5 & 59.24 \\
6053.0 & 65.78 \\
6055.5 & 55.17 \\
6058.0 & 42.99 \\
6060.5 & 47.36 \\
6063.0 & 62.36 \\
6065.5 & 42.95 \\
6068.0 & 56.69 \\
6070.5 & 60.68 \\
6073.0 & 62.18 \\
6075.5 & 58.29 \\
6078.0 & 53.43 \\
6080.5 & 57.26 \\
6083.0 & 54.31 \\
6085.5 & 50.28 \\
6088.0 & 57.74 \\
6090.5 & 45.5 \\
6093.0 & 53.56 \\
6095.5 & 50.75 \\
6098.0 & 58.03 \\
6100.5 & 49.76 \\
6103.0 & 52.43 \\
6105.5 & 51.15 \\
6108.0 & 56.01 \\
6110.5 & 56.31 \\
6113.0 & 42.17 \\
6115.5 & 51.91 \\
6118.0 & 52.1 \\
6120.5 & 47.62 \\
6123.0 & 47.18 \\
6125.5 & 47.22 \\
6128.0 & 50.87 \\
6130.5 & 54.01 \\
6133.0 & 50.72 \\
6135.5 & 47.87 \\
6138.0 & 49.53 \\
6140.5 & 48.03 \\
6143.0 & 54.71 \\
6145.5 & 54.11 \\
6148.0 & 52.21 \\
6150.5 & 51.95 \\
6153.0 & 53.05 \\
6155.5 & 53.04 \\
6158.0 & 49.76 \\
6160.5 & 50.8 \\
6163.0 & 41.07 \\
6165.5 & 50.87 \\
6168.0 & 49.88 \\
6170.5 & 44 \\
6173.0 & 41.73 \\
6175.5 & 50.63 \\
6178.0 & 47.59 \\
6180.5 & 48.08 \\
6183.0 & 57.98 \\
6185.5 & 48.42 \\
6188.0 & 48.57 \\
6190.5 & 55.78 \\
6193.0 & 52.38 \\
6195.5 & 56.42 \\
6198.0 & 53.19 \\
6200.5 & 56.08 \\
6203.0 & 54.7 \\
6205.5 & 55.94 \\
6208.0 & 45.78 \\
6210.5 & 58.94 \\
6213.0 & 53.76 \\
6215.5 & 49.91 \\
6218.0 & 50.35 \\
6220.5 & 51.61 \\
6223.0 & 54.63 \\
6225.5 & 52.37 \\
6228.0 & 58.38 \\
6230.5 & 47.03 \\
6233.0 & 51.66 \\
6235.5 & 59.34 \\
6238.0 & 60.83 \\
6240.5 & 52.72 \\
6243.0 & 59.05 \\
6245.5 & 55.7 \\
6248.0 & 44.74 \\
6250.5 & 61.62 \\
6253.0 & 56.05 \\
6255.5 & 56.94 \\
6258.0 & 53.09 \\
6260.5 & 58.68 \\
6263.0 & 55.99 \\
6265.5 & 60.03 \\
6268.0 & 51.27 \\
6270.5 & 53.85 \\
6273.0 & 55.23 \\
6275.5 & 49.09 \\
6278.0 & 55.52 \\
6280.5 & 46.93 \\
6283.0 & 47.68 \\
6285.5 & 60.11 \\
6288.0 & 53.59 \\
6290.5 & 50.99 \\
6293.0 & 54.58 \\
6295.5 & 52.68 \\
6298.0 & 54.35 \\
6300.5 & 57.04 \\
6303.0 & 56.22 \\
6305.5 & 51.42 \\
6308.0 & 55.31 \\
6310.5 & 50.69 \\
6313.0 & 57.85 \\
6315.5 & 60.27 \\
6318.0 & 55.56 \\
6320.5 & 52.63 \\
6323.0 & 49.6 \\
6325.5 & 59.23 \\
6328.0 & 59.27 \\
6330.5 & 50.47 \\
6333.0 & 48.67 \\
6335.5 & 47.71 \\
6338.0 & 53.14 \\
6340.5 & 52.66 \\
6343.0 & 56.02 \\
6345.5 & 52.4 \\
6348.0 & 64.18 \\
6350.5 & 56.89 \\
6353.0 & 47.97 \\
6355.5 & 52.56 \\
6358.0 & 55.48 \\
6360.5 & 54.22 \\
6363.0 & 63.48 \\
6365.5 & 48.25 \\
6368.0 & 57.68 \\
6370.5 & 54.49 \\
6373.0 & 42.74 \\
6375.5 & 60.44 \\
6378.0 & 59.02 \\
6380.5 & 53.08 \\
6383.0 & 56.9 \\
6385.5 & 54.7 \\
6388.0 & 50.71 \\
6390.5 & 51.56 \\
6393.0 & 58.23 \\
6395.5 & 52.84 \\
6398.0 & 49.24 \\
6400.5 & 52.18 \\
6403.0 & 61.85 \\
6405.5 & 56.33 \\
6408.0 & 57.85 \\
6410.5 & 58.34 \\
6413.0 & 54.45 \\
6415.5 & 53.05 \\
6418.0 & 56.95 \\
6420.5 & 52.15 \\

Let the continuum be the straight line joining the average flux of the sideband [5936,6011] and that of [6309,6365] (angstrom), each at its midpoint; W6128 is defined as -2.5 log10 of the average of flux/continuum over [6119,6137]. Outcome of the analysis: 0.15 mag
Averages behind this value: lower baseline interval 58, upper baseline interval 54.5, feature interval 49.4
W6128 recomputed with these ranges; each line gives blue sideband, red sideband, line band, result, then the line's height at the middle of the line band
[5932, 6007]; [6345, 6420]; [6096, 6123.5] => 0.11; 56.9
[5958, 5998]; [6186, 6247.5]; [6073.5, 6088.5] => 0.03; 56.9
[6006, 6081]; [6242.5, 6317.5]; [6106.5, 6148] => 0.08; 54.8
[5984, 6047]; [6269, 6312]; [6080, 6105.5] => 0.05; 55.4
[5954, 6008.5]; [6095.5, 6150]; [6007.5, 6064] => 0.03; 56.1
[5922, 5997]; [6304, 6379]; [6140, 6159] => 0.07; 56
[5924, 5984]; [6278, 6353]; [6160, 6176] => 0.18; 55.2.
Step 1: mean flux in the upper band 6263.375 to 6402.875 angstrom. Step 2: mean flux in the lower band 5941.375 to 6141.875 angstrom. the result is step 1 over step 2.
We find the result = 0.98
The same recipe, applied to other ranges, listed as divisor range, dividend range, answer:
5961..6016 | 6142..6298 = 0.89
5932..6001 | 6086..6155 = 0.89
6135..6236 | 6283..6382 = 1.06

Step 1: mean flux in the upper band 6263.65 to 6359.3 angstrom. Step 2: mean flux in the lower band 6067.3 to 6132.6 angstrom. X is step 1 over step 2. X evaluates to 1.02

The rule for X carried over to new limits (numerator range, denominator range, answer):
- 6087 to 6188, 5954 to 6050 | 0.88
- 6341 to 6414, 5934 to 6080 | 0.97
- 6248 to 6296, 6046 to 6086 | 0.97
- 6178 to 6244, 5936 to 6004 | 0.92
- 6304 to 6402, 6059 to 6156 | 1.03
